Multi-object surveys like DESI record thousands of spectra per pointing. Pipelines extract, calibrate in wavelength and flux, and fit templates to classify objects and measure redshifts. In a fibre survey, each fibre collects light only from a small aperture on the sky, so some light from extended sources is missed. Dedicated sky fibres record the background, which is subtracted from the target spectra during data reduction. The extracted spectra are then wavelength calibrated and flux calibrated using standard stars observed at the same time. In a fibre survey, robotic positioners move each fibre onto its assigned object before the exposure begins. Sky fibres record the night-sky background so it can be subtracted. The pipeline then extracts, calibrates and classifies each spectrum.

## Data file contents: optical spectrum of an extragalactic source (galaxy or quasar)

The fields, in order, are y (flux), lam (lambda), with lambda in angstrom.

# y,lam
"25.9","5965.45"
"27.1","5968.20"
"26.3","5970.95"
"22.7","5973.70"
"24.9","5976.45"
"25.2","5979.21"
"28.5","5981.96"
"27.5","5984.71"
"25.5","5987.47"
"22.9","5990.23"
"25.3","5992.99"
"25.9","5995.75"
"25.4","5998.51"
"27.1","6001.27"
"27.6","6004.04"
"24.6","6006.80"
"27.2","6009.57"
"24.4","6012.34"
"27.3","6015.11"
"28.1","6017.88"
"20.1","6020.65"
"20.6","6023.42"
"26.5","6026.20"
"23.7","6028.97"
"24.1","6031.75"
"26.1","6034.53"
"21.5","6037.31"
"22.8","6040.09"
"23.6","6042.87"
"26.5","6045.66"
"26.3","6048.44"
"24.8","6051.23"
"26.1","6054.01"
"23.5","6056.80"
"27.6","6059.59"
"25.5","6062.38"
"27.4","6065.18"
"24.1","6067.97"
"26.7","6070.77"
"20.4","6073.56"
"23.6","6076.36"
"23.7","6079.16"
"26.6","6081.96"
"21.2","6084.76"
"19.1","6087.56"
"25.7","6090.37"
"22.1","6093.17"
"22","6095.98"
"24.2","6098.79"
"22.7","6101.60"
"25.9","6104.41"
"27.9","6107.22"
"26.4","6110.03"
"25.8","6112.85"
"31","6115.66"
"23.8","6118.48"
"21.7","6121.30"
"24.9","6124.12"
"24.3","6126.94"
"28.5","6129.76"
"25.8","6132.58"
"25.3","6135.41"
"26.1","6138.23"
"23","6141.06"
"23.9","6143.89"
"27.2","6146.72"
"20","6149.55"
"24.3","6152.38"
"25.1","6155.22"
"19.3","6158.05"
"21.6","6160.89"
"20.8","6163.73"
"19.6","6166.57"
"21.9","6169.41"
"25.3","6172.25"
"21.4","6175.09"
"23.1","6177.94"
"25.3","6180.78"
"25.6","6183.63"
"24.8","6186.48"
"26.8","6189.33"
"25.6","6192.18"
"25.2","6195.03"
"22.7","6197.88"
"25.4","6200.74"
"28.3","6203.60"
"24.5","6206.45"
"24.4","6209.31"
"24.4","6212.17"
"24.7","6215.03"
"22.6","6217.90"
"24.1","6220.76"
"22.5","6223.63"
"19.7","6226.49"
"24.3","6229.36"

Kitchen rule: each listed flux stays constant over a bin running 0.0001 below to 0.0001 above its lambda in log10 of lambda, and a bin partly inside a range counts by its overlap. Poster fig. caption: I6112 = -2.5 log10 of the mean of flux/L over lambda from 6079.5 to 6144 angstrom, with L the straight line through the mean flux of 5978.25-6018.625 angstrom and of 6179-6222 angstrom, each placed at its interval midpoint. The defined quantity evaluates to 0.034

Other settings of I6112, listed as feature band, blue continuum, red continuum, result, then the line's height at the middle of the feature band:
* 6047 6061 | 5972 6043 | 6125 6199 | -0.04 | 24.7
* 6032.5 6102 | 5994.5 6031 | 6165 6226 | 0.03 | 24.9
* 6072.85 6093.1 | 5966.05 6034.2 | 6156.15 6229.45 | 0.08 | 24.6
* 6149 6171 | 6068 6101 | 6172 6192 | 0.13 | 24.3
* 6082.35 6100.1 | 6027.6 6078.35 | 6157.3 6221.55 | 0.08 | 24.4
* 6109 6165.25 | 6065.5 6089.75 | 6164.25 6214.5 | -0.02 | 23.9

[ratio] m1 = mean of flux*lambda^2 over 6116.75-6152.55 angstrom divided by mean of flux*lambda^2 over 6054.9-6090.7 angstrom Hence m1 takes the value 1.0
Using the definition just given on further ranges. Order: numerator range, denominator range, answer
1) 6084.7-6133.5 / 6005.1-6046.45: 1.04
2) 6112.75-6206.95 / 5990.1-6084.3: 1.02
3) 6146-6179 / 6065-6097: 0.98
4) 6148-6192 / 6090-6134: 0.94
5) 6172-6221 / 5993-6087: 1.05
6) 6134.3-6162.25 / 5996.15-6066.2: 0.97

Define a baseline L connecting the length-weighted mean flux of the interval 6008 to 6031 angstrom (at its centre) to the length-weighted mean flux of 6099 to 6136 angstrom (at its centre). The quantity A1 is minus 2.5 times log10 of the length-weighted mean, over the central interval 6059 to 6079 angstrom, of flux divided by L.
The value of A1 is 0.01 mag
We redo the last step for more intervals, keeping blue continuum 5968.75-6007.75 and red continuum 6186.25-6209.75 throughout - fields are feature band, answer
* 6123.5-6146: 0.007 mag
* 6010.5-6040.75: 0.064 mag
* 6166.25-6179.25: 0.133 mag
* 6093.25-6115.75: 0.013 mag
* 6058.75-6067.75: -0.035 mag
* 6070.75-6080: 0.109 mag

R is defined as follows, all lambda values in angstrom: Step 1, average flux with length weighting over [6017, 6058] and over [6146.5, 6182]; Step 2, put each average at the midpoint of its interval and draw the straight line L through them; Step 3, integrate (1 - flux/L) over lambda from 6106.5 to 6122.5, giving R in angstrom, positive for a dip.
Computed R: -2.0 angstrom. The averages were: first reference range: 24.2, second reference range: 22.5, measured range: 26.1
